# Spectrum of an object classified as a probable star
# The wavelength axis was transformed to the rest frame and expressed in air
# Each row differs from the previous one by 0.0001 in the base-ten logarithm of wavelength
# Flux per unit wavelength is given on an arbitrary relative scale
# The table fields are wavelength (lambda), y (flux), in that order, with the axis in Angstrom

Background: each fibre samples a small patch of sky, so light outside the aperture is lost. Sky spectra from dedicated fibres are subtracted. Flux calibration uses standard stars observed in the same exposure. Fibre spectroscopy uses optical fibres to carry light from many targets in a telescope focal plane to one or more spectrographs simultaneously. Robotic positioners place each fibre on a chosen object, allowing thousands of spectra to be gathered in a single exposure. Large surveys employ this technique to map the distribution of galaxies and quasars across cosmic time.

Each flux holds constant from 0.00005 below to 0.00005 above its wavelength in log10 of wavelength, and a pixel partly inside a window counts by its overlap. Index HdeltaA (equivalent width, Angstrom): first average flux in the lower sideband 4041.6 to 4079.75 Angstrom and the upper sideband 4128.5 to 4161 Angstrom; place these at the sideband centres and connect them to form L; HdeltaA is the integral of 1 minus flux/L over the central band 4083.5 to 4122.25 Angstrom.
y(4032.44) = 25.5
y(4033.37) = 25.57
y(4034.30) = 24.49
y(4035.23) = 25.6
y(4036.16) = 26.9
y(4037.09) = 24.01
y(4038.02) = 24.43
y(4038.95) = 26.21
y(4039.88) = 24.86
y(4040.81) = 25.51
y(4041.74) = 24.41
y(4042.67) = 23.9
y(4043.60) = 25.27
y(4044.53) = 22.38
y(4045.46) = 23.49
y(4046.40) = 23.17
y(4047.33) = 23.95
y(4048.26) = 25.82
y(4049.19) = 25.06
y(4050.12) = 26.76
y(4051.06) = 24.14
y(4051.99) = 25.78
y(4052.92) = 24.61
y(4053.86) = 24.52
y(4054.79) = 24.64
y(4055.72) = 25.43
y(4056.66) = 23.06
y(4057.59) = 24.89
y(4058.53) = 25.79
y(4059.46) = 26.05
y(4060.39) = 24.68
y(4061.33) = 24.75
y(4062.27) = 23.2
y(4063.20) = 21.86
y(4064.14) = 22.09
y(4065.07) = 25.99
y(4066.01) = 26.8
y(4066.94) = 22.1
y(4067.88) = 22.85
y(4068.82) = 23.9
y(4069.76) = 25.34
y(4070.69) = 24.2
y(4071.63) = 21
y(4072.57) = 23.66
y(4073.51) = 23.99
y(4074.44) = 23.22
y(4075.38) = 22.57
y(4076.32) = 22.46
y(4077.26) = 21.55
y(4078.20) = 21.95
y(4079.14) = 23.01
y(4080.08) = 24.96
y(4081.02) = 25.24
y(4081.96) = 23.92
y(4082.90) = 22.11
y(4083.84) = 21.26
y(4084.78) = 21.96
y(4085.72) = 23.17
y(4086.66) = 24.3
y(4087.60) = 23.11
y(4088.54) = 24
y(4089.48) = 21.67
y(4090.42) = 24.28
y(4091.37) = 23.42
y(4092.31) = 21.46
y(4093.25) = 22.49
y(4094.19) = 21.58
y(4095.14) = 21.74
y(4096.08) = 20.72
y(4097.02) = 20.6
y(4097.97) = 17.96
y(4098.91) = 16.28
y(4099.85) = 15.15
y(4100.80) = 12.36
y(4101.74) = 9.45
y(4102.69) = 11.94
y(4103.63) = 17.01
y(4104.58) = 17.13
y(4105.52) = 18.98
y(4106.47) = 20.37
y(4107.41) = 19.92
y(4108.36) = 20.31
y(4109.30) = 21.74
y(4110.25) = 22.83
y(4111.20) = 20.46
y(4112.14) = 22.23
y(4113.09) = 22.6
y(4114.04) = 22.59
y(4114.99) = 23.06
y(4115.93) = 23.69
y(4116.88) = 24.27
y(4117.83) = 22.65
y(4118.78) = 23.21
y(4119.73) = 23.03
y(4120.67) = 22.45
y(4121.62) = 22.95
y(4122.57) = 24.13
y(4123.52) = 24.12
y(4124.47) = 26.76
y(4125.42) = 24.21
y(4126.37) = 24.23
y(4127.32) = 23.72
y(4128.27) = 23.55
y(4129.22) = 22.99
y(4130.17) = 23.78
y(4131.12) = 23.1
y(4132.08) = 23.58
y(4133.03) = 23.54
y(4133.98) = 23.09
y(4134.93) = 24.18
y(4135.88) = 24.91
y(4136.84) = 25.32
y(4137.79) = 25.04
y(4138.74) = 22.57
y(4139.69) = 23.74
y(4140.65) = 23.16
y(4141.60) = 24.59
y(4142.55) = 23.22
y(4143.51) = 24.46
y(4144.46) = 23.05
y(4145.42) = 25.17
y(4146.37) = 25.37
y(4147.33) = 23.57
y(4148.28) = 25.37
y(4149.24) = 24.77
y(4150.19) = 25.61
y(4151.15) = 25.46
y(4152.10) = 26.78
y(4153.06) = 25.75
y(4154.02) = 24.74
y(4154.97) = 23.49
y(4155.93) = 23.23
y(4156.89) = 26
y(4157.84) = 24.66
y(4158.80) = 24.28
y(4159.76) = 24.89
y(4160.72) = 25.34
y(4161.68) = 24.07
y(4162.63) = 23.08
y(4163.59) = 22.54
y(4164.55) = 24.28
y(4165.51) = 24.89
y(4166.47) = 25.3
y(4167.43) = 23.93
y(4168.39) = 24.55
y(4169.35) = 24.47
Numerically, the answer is 5.50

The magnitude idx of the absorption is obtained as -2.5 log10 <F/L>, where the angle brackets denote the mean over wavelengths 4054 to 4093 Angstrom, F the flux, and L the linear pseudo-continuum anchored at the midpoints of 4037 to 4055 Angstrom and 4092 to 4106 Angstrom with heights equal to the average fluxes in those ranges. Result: -0.13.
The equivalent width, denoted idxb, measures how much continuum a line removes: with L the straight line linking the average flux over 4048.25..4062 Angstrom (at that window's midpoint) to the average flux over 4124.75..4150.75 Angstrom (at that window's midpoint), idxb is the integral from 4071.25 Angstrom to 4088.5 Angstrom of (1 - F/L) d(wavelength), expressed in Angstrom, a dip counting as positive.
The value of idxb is 1.2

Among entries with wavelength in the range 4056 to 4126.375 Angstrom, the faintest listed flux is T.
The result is 9.45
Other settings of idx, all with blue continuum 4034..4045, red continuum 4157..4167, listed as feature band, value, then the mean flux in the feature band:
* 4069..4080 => 0.07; 23.1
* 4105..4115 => 0.16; 21.3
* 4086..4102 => 0.22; 20.2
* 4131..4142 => 0.03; 23.9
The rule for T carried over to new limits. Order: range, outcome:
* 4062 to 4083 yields 21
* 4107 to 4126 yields 19.92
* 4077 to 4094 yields 21.26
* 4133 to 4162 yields 22.57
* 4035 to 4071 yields 21.86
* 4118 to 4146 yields 22.45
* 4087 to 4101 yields 12.36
